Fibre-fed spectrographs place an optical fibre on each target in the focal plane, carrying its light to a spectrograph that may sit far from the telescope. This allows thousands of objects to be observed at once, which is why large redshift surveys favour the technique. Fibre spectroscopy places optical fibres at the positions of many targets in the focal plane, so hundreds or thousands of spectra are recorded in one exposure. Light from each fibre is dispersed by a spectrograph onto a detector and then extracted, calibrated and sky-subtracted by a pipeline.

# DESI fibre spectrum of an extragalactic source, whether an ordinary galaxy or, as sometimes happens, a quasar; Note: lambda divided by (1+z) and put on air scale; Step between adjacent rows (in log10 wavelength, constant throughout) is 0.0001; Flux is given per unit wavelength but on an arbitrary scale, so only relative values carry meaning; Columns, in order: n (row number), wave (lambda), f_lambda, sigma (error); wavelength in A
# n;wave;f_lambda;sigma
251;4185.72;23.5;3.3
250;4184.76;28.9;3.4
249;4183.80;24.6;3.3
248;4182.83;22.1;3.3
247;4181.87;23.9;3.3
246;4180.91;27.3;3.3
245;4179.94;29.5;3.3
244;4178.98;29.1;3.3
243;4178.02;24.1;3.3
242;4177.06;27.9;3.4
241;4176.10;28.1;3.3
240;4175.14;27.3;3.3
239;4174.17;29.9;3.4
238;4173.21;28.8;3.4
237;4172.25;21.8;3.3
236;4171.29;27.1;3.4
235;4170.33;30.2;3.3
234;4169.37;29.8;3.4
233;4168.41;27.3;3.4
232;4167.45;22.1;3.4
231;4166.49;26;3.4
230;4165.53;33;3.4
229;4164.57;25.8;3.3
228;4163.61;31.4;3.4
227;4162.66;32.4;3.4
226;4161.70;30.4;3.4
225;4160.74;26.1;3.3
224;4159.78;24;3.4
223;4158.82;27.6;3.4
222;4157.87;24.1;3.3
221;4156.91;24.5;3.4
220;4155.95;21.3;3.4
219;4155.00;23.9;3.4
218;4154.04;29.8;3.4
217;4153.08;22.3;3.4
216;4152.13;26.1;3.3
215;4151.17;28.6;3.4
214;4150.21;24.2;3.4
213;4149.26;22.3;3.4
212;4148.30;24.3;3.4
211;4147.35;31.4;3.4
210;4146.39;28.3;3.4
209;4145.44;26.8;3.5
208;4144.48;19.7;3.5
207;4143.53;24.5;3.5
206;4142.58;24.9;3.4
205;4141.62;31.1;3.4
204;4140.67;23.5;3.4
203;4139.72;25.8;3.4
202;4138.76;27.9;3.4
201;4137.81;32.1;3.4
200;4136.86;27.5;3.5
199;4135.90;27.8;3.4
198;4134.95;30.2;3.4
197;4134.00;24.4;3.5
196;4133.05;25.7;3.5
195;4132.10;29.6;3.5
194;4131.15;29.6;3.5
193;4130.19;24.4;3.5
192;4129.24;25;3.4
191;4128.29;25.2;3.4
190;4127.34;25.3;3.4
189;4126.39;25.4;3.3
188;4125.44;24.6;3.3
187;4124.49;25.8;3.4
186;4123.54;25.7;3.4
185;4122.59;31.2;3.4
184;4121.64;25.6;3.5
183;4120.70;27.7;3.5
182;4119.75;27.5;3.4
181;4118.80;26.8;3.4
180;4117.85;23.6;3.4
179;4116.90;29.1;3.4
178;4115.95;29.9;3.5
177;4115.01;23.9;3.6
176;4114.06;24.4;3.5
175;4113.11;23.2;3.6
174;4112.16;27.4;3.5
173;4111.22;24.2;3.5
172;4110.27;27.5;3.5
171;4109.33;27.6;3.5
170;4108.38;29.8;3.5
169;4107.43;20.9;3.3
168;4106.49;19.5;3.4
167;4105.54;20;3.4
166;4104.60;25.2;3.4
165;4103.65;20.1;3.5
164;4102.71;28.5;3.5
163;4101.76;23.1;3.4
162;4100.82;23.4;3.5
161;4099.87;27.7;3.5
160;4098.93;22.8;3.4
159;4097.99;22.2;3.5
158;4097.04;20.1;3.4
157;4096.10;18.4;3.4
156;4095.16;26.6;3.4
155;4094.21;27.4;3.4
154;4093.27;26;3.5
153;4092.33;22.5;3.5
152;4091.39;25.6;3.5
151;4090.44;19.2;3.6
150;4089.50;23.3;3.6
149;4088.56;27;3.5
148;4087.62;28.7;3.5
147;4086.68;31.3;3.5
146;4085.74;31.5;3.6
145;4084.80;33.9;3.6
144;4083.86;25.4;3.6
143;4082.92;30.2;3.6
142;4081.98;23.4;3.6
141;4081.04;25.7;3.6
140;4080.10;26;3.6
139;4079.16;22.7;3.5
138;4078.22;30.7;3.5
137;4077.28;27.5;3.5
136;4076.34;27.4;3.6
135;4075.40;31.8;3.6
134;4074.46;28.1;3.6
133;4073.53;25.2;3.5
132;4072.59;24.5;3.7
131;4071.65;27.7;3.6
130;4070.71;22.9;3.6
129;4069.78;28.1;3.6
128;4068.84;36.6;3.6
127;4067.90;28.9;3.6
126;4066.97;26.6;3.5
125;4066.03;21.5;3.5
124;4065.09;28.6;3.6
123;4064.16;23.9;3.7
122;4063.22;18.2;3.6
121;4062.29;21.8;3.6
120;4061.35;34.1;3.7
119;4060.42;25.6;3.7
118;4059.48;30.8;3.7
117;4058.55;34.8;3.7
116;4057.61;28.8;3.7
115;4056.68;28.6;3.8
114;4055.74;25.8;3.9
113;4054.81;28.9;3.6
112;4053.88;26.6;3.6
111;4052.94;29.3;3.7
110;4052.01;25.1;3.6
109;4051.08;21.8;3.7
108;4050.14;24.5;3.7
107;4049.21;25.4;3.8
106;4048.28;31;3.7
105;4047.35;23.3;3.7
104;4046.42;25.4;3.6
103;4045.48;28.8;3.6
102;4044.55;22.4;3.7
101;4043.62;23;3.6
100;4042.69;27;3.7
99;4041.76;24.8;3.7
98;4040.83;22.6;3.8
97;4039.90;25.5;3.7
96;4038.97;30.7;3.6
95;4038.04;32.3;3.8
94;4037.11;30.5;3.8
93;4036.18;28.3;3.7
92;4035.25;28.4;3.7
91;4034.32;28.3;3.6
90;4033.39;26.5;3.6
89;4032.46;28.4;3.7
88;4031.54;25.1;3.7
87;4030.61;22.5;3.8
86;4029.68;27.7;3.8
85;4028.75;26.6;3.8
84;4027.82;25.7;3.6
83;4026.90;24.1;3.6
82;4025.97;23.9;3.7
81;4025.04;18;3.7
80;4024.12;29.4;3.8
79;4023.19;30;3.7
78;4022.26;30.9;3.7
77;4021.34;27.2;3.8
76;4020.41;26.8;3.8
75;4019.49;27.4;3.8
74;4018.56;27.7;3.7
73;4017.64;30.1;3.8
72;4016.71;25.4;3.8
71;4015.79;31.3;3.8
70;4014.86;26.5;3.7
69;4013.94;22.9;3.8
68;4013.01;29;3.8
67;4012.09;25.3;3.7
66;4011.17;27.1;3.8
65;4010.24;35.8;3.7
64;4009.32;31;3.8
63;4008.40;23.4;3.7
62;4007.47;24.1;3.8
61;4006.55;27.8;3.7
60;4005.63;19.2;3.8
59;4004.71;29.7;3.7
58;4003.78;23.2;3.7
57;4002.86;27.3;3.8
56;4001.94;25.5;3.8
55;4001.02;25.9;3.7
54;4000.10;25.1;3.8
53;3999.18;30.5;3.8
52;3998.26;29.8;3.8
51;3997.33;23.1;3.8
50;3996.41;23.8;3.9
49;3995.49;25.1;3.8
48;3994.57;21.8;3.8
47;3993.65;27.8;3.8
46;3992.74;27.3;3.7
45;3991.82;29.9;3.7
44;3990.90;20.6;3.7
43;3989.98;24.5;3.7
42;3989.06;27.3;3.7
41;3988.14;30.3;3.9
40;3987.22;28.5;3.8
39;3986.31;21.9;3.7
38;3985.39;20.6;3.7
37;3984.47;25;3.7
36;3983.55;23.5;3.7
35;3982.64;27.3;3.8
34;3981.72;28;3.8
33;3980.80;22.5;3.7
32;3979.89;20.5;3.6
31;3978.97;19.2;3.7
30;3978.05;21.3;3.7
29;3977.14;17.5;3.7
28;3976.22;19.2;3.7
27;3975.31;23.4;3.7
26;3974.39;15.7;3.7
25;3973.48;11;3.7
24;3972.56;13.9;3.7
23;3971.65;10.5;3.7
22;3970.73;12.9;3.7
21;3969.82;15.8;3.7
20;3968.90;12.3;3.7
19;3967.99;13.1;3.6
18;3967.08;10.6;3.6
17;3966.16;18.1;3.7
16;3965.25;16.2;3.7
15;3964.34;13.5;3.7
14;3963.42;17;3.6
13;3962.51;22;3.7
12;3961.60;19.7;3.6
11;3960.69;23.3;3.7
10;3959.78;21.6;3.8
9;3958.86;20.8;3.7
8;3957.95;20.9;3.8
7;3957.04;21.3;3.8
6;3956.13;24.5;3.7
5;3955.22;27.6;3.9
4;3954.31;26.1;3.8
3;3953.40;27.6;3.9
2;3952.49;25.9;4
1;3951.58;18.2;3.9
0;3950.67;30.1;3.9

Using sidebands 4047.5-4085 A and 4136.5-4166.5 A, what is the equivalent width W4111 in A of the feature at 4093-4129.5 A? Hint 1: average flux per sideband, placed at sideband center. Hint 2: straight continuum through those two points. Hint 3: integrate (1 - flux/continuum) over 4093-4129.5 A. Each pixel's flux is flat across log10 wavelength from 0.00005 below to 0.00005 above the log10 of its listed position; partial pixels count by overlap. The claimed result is 2.4 A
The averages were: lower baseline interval 27.1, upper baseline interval 26.6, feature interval 25.1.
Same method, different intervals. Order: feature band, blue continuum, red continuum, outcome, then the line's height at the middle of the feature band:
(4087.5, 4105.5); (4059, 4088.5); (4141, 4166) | 2.1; 27.1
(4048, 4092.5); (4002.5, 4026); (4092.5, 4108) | -4.5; 24.6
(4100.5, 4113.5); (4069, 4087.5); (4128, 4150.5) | 1.4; 27.2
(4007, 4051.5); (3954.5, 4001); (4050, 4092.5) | -4.1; 24.5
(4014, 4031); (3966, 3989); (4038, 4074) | -2.2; 23.6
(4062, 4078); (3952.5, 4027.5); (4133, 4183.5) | -1.0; 25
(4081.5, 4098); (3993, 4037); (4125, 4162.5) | 0.4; 26.4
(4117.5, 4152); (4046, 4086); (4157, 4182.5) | 1.0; 27.3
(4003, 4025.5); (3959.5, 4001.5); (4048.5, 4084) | -3.4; 23.5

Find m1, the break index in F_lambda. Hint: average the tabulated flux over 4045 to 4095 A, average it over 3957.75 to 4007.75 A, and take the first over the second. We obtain 1.24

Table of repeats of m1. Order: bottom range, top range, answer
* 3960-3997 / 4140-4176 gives 1.29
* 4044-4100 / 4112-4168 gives 1.00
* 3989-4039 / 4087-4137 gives 0.95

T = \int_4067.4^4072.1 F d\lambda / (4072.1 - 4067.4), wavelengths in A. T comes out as 28.9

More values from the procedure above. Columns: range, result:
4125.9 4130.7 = 25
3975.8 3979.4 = 19.3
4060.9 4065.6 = 25.2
